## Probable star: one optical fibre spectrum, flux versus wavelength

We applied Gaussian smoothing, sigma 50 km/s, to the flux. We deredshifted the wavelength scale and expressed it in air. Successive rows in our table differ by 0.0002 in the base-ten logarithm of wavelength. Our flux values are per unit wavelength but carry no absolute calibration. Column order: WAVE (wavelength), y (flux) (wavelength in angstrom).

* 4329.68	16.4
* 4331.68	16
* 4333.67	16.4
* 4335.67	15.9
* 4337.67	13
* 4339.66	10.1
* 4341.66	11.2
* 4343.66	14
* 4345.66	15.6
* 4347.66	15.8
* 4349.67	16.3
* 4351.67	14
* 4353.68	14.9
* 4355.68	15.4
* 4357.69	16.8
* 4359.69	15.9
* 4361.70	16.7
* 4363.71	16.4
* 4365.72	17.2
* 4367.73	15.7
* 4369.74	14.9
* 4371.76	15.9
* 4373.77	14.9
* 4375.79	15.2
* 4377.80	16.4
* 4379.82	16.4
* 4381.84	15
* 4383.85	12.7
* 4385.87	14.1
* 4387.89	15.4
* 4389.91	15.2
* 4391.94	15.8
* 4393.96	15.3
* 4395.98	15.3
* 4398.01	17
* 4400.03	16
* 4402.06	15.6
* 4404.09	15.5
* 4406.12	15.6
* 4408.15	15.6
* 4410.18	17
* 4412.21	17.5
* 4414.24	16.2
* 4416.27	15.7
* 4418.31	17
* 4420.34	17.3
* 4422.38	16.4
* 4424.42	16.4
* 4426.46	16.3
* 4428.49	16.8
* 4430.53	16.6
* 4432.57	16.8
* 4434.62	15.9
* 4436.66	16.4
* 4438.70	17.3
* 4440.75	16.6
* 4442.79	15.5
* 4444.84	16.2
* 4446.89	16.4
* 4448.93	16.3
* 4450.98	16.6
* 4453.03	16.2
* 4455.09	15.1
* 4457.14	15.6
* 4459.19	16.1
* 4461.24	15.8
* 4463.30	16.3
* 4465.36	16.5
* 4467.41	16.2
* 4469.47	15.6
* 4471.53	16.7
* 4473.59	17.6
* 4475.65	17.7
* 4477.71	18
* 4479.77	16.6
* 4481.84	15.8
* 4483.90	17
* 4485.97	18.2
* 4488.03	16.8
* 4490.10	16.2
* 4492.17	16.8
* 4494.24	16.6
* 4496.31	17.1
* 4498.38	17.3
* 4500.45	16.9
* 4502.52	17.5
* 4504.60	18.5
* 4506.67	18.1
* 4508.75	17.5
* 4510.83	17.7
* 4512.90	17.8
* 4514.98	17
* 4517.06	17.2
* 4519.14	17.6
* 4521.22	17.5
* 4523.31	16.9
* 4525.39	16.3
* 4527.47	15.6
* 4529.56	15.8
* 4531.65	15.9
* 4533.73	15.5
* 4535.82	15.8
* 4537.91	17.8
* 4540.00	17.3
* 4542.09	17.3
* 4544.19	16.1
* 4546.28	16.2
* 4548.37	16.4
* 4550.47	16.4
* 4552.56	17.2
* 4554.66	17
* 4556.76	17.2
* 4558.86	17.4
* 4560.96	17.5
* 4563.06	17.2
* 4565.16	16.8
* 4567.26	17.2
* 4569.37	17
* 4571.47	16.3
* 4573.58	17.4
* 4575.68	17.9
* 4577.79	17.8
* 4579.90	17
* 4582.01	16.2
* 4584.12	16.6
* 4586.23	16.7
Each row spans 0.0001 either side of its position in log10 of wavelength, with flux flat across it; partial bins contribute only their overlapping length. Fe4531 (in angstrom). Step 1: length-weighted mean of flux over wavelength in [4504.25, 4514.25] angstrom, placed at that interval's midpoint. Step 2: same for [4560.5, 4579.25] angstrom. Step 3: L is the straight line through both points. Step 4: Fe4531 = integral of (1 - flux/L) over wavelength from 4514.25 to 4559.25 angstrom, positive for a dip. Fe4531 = 2.3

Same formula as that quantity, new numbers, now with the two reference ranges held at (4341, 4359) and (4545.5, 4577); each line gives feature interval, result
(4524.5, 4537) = 0.7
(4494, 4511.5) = -1.1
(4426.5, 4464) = -0.8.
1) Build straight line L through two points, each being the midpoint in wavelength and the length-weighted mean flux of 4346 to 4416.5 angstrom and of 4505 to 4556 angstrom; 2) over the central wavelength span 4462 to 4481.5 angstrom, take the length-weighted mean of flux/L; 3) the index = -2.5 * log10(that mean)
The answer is -0.02 mag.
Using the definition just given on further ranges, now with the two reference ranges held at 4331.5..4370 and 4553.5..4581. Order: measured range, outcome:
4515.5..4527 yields -0.017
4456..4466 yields 0.009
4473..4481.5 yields -0.065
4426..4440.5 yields -0.047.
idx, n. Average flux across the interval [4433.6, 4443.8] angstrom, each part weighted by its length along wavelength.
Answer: 16.4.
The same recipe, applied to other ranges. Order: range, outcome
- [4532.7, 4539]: 16.4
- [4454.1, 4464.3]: 15.8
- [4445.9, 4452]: 16.5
